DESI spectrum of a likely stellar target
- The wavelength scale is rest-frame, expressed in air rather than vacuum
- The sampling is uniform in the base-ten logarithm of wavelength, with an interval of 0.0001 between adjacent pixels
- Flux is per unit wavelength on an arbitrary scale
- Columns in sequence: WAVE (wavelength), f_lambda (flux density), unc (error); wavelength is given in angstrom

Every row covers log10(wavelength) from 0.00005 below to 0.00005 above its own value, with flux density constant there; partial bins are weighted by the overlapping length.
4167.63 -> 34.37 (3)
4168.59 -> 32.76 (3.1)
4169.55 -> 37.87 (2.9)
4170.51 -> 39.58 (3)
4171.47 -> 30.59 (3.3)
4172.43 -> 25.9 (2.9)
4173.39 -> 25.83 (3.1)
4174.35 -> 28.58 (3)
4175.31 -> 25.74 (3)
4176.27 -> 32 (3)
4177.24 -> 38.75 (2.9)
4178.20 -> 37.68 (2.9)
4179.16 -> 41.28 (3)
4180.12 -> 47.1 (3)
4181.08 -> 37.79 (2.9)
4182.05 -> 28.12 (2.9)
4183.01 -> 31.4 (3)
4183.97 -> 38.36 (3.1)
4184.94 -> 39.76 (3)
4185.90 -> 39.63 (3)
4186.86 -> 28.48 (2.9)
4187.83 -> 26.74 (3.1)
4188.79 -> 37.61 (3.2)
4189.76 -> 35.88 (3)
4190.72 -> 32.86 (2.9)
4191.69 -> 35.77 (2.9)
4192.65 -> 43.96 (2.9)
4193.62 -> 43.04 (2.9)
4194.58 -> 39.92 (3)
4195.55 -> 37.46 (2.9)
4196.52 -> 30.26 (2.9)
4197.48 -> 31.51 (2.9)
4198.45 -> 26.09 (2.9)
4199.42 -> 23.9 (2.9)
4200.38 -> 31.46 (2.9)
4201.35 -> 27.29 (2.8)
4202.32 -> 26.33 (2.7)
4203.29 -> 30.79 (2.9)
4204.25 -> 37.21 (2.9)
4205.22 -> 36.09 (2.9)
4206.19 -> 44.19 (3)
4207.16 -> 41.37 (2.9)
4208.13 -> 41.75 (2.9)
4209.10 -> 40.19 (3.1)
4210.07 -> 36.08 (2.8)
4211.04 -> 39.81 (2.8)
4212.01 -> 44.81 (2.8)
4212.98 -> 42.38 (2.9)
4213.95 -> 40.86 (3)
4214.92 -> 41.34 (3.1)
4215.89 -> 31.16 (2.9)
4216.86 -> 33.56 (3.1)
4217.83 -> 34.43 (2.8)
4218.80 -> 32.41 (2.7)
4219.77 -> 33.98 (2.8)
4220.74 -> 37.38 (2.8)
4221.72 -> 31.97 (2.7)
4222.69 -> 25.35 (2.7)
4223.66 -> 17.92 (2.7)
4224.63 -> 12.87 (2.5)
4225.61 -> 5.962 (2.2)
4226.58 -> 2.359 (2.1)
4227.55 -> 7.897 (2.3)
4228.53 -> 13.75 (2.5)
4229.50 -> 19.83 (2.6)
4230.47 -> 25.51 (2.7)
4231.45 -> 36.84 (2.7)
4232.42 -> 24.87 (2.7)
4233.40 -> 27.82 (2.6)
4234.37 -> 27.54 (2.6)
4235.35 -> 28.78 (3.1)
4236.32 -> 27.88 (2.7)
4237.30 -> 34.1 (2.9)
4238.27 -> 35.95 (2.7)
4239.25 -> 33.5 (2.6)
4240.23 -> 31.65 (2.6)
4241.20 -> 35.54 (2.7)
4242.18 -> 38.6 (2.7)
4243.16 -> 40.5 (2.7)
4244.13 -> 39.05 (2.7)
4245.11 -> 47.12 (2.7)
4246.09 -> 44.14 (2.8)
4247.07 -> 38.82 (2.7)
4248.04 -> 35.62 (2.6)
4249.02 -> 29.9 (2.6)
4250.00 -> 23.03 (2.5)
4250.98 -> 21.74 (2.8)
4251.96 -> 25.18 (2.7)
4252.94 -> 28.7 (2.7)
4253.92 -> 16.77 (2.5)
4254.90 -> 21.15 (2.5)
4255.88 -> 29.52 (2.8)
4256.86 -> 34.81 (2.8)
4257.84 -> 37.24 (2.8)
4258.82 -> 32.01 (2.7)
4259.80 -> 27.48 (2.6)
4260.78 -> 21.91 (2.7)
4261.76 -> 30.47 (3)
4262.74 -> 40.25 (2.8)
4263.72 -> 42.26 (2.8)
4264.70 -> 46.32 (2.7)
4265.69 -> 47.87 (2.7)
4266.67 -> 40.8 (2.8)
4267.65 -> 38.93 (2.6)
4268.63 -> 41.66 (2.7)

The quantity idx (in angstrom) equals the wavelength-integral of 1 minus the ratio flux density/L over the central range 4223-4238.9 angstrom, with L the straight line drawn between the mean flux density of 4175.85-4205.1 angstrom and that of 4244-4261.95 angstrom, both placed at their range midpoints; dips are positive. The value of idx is 4.9 angstrom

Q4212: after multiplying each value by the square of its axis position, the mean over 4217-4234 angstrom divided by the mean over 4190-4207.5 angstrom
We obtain 0.68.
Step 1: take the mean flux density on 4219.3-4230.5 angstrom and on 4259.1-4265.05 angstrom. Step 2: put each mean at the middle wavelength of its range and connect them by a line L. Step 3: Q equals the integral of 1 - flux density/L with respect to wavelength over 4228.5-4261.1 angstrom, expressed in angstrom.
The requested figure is -4.65 angstrom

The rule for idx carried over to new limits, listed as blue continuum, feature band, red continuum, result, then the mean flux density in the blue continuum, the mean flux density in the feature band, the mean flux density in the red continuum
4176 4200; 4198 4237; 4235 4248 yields 6.8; 35.4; 29.8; 36.7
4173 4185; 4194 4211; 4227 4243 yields -1.3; 34.7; 34.4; 28.3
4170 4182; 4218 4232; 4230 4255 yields 4.5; 34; 22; 31.7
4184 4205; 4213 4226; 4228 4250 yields 1.3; 33.7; 29.8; 32.4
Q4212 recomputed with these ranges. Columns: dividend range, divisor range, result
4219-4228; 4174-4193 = 0.58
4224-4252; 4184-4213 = 0.80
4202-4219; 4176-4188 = 1.05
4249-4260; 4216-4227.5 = 1.15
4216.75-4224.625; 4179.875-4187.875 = 0.85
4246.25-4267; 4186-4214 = 0.93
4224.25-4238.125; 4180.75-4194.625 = 0.62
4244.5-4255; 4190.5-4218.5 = 0.87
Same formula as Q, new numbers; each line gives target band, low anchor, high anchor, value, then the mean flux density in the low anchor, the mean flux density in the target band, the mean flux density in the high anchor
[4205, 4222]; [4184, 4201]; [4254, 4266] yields -2.0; 34.4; 38.1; 33.5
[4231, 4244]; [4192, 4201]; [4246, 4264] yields -0.6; 34.1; 32.8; 30.2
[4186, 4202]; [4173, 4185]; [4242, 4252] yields 0.7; 34.7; 33.3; 35.2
